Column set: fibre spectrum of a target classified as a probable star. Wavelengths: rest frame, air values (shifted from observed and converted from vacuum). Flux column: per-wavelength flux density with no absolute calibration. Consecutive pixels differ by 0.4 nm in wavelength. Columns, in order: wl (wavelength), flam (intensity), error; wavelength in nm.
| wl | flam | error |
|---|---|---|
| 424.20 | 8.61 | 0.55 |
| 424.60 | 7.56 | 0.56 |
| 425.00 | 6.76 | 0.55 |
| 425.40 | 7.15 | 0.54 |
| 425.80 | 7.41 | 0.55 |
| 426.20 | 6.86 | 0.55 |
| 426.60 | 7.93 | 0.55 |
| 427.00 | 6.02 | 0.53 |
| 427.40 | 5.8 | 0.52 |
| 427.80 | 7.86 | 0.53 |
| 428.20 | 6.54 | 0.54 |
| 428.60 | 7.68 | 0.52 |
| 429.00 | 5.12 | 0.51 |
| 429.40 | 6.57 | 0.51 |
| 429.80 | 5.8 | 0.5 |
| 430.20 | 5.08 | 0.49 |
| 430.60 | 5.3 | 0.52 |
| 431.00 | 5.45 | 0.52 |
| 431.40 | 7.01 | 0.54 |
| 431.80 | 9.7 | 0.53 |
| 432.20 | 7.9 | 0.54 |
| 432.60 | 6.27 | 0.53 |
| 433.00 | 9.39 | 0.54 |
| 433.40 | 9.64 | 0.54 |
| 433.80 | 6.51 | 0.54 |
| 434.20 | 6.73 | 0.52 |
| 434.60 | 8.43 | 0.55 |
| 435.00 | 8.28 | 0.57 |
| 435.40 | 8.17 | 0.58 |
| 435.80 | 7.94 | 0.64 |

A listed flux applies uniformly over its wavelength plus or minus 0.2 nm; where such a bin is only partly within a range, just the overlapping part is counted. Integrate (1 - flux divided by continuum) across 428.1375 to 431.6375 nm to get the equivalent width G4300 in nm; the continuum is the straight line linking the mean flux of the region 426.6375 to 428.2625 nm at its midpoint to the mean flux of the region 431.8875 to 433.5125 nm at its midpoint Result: 0.63 nm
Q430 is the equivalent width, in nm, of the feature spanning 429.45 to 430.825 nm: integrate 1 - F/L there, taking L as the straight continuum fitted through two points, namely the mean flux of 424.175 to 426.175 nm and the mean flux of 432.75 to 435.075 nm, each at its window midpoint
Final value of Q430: 0.40 nm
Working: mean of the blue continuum 7.34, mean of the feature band 5.52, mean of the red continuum 8.12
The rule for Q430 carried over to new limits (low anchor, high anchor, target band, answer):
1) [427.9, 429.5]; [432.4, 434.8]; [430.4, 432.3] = 0.06 nm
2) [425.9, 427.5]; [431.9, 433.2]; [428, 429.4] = 0.14 nm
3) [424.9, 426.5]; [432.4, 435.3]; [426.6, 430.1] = 0.43 nm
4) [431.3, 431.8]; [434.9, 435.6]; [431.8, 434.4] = 0.08 nm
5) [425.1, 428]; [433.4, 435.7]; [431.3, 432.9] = -0.07 nm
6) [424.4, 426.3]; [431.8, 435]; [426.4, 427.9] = 0.10 nm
